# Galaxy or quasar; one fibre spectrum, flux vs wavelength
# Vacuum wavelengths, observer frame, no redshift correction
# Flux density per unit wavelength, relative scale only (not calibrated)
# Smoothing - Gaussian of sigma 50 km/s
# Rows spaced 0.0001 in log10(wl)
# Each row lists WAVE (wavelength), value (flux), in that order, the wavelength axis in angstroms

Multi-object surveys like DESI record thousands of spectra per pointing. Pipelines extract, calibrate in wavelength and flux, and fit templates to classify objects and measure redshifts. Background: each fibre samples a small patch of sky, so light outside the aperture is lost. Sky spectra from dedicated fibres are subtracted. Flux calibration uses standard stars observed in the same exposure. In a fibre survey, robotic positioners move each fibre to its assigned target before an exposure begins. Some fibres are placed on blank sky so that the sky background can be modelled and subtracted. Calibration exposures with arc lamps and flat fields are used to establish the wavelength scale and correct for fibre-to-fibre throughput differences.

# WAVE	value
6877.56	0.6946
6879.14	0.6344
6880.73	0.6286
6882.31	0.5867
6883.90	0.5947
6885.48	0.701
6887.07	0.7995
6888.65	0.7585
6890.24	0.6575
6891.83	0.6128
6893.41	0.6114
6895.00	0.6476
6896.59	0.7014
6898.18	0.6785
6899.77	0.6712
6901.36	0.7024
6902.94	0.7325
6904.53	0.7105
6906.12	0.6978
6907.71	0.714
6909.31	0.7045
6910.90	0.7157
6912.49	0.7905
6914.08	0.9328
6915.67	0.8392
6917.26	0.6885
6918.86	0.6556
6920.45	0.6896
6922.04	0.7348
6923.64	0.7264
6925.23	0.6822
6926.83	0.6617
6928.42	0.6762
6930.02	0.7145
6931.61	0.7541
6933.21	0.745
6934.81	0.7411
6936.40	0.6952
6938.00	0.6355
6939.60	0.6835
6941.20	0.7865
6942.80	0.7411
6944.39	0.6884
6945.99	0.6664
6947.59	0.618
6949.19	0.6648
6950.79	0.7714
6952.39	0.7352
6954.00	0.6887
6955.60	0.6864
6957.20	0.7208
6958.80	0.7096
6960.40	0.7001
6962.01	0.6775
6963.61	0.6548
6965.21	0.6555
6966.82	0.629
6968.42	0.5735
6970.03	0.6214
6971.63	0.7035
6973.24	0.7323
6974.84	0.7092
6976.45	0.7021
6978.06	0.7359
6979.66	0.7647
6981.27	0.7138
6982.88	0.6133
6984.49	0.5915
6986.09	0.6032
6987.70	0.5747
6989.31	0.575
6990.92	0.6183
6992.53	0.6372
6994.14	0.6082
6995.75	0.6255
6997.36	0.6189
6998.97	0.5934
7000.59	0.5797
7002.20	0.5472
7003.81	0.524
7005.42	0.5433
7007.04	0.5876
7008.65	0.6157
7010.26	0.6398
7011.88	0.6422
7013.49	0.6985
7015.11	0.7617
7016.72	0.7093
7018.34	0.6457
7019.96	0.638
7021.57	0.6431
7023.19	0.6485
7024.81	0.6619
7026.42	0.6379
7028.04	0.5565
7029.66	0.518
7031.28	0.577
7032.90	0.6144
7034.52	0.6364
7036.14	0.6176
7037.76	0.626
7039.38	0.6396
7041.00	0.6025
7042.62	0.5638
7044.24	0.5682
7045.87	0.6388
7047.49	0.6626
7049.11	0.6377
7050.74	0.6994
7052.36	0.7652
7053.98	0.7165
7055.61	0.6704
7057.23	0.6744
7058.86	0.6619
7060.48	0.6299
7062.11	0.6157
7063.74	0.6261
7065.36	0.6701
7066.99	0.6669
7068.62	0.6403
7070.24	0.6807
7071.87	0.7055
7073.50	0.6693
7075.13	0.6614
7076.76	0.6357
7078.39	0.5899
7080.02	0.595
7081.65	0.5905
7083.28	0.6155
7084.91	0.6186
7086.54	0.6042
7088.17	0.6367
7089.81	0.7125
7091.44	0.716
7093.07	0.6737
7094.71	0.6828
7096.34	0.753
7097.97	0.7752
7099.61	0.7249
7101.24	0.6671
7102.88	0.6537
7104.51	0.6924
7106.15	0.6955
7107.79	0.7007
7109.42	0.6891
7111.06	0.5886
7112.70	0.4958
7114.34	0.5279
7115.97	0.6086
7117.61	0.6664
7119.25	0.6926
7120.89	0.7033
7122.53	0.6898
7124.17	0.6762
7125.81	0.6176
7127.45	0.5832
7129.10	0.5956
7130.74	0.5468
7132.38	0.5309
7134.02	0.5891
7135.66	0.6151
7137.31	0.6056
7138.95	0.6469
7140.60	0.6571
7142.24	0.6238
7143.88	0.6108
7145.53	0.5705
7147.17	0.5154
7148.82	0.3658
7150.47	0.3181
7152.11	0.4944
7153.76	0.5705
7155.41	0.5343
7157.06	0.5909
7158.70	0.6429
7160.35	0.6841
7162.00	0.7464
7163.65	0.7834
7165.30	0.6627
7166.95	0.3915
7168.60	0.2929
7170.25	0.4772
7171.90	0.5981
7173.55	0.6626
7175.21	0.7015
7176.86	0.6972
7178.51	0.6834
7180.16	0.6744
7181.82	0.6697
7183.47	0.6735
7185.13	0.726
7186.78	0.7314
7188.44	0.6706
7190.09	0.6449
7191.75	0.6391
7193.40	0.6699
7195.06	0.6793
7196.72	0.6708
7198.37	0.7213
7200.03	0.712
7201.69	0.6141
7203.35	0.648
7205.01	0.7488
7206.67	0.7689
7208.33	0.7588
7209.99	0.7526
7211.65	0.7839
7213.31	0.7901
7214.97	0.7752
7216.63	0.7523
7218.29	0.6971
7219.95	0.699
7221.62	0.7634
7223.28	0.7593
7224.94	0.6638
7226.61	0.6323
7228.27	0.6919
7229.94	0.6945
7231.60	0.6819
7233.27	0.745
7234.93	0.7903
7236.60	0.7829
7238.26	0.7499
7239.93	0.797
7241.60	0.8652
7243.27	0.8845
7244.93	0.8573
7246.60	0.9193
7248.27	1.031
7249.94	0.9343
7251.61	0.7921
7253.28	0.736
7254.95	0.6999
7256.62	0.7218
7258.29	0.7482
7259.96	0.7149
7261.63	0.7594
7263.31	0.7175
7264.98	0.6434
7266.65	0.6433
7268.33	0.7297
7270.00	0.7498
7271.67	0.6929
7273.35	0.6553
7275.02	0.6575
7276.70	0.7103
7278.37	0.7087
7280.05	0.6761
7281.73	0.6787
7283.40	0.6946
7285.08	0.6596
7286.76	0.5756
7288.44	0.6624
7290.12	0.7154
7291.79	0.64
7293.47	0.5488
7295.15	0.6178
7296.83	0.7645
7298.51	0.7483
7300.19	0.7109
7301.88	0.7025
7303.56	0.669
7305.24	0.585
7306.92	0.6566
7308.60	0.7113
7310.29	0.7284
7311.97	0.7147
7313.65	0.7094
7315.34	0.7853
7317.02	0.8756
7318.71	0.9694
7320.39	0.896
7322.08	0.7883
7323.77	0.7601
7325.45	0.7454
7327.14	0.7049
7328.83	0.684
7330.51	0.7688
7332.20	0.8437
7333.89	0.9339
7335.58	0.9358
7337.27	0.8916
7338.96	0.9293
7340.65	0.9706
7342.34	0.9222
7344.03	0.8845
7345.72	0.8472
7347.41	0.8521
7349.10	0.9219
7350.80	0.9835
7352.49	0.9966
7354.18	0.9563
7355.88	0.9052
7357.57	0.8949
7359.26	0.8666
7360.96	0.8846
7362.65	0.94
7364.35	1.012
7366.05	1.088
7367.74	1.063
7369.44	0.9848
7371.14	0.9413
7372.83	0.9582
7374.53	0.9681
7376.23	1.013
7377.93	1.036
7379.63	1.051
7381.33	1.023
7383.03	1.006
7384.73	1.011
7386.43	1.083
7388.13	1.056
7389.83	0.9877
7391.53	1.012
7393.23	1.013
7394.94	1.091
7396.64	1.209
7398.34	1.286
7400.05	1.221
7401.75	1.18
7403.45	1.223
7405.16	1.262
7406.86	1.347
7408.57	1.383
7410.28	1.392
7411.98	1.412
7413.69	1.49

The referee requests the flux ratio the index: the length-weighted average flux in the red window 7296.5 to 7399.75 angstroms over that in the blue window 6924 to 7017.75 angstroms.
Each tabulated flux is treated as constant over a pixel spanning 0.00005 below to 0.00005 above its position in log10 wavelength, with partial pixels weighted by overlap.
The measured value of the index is 1.36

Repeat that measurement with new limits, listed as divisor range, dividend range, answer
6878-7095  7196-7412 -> 1.27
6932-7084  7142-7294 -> 1.05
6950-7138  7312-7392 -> 1.43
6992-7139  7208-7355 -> 1.20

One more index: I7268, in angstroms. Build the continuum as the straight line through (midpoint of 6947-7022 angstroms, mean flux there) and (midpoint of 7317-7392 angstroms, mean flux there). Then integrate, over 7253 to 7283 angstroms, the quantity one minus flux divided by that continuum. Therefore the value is 5.66 angstroms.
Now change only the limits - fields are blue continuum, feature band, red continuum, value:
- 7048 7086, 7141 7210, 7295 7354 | 8.9 angstroms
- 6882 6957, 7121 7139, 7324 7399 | 4.7 angstroms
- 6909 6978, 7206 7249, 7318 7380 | 4.0 angstroms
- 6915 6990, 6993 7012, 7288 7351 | 2.9 angstroms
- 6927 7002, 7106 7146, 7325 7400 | 8.6 angstroms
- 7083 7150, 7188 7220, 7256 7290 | -2.2 angstroms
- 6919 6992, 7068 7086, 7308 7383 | 2.7 angstroms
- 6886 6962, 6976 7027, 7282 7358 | 6.4 angstroms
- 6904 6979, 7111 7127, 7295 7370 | 2.9 angstroms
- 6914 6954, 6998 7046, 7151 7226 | 5.6 angstroms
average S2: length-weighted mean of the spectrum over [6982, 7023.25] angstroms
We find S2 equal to 0.618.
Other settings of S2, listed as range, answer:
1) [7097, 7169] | 0.607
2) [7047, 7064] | 0.67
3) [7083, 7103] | 0.682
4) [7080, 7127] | 0.658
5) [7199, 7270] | 0.753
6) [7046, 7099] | 0.664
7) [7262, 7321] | 0.703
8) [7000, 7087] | 0.633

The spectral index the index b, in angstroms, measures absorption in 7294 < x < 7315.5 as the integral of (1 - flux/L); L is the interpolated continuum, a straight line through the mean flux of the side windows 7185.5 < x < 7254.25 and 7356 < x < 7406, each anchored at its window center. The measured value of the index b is 5.0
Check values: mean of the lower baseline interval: 0.749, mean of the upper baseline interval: 1.05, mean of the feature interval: 0.695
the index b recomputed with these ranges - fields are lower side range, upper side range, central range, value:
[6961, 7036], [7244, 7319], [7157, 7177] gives 2.3 angstroms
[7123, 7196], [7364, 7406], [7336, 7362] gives 2.2 angstroms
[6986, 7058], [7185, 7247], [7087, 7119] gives 0.2 angstroms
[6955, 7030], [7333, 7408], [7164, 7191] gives 6.6 angstroms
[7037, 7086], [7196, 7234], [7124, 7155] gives 5.4 angstroms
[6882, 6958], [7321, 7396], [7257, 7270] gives 2.6 angstroms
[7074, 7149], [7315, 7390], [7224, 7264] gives 0.9 angstroms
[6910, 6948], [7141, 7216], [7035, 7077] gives 1.7 angstroms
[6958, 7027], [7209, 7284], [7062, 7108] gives 1.1 angstroms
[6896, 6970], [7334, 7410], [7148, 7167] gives 6.5 angstroms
